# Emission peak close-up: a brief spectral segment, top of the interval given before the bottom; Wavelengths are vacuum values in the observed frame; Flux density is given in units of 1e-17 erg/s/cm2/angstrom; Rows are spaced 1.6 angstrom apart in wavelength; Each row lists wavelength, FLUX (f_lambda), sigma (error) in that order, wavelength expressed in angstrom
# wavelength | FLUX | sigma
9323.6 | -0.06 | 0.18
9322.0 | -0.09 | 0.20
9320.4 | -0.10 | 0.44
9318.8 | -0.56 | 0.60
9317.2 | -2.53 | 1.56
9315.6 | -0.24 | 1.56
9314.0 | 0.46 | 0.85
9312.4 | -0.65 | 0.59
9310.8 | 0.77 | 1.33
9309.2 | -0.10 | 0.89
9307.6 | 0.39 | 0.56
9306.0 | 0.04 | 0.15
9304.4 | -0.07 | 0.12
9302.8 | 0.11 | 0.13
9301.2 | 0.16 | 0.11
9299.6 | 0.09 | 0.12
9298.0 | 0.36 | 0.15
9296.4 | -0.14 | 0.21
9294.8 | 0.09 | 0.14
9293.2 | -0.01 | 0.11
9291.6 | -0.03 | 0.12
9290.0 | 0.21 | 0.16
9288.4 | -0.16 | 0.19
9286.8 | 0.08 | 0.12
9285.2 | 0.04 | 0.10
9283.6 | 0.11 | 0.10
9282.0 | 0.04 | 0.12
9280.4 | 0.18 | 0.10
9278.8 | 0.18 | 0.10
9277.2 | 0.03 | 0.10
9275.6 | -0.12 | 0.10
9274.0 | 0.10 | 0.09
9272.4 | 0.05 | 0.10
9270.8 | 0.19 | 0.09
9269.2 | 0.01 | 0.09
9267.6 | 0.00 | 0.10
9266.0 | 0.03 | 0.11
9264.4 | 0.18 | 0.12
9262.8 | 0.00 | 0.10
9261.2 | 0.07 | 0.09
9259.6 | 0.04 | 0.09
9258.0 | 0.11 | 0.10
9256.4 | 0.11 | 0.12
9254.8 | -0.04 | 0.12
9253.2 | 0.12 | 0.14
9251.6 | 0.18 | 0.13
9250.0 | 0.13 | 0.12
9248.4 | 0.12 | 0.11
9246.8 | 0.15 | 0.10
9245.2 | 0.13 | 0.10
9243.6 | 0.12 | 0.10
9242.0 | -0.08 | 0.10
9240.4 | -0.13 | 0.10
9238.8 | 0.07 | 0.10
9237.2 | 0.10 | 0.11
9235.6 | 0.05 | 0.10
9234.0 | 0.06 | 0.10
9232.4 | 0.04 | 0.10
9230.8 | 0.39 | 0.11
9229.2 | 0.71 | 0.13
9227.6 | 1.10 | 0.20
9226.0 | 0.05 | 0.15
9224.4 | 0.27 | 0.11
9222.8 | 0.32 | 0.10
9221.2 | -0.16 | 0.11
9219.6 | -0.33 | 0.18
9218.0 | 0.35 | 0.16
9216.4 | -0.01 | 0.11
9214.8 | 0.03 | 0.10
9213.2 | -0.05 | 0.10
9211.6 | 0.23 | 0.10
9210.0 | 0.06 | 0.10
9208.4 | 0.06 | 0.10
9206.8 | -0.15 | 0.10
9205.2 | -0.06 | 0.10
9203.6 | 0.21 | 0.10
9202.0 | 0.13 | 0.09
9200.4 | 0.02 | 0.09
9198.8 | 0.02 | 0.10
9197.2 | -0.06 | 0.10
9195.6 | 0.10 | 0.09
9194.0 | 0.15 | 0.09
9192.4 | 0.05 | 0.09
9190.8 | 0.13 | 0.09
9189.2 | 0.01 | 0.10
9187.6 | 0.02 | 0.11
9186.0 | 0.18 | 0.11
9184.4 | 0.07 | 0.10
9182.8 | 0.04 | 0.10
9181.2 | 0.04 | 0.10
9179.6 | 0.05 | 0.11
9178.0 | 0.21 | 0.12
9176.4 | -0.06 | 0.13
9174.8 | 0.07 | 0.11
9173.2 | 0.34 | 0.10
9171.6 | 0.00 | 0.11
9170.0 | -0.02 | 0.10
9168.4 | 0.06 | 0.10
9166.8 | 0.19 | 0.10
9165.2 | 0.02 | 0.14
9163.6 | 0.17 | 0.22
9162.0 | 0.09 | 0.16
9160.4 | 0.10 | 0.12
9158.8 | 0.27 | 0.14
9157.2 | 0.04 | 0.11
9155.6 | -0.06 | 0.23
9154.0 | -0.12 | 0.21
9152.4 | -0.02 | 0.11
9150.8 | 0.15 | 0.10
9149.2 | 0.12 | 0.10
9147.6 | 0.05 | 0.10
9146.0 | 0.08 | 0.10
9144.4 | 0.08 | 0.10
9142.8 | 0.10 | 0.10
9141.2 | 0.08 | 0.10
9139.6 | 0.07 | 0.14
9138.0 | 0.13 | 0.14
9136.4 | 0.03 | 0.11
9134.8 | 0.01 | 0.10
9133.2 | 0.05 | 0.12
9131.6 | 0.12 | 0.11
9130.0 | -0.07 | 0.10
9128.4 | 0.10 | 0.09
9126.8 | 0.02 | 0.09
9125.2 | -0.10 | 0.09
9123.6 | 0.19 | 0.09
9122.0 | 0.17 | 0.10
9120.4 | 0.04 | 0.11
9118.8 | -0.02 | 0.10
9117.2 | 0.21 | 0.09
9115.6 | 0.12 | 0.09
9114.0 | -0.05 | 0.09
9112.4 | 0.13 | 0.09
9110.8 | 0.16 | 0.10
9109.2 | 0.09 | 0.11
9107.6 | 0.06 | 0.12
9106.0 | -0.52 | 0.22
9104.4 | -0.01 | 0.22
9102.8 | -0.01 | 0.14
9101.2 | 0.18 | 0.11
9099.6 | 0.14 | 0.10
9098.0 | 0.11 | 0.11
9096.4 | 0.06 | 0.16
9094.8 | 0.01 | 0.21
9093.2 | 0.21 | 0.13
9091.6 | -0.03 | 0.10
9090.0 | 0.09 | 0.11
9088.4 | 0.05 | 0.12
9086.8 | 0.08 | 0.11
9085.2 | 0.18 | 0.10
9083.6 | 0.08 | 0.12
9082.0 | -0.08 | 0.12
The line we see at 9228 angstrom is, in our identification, H-beta 4861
